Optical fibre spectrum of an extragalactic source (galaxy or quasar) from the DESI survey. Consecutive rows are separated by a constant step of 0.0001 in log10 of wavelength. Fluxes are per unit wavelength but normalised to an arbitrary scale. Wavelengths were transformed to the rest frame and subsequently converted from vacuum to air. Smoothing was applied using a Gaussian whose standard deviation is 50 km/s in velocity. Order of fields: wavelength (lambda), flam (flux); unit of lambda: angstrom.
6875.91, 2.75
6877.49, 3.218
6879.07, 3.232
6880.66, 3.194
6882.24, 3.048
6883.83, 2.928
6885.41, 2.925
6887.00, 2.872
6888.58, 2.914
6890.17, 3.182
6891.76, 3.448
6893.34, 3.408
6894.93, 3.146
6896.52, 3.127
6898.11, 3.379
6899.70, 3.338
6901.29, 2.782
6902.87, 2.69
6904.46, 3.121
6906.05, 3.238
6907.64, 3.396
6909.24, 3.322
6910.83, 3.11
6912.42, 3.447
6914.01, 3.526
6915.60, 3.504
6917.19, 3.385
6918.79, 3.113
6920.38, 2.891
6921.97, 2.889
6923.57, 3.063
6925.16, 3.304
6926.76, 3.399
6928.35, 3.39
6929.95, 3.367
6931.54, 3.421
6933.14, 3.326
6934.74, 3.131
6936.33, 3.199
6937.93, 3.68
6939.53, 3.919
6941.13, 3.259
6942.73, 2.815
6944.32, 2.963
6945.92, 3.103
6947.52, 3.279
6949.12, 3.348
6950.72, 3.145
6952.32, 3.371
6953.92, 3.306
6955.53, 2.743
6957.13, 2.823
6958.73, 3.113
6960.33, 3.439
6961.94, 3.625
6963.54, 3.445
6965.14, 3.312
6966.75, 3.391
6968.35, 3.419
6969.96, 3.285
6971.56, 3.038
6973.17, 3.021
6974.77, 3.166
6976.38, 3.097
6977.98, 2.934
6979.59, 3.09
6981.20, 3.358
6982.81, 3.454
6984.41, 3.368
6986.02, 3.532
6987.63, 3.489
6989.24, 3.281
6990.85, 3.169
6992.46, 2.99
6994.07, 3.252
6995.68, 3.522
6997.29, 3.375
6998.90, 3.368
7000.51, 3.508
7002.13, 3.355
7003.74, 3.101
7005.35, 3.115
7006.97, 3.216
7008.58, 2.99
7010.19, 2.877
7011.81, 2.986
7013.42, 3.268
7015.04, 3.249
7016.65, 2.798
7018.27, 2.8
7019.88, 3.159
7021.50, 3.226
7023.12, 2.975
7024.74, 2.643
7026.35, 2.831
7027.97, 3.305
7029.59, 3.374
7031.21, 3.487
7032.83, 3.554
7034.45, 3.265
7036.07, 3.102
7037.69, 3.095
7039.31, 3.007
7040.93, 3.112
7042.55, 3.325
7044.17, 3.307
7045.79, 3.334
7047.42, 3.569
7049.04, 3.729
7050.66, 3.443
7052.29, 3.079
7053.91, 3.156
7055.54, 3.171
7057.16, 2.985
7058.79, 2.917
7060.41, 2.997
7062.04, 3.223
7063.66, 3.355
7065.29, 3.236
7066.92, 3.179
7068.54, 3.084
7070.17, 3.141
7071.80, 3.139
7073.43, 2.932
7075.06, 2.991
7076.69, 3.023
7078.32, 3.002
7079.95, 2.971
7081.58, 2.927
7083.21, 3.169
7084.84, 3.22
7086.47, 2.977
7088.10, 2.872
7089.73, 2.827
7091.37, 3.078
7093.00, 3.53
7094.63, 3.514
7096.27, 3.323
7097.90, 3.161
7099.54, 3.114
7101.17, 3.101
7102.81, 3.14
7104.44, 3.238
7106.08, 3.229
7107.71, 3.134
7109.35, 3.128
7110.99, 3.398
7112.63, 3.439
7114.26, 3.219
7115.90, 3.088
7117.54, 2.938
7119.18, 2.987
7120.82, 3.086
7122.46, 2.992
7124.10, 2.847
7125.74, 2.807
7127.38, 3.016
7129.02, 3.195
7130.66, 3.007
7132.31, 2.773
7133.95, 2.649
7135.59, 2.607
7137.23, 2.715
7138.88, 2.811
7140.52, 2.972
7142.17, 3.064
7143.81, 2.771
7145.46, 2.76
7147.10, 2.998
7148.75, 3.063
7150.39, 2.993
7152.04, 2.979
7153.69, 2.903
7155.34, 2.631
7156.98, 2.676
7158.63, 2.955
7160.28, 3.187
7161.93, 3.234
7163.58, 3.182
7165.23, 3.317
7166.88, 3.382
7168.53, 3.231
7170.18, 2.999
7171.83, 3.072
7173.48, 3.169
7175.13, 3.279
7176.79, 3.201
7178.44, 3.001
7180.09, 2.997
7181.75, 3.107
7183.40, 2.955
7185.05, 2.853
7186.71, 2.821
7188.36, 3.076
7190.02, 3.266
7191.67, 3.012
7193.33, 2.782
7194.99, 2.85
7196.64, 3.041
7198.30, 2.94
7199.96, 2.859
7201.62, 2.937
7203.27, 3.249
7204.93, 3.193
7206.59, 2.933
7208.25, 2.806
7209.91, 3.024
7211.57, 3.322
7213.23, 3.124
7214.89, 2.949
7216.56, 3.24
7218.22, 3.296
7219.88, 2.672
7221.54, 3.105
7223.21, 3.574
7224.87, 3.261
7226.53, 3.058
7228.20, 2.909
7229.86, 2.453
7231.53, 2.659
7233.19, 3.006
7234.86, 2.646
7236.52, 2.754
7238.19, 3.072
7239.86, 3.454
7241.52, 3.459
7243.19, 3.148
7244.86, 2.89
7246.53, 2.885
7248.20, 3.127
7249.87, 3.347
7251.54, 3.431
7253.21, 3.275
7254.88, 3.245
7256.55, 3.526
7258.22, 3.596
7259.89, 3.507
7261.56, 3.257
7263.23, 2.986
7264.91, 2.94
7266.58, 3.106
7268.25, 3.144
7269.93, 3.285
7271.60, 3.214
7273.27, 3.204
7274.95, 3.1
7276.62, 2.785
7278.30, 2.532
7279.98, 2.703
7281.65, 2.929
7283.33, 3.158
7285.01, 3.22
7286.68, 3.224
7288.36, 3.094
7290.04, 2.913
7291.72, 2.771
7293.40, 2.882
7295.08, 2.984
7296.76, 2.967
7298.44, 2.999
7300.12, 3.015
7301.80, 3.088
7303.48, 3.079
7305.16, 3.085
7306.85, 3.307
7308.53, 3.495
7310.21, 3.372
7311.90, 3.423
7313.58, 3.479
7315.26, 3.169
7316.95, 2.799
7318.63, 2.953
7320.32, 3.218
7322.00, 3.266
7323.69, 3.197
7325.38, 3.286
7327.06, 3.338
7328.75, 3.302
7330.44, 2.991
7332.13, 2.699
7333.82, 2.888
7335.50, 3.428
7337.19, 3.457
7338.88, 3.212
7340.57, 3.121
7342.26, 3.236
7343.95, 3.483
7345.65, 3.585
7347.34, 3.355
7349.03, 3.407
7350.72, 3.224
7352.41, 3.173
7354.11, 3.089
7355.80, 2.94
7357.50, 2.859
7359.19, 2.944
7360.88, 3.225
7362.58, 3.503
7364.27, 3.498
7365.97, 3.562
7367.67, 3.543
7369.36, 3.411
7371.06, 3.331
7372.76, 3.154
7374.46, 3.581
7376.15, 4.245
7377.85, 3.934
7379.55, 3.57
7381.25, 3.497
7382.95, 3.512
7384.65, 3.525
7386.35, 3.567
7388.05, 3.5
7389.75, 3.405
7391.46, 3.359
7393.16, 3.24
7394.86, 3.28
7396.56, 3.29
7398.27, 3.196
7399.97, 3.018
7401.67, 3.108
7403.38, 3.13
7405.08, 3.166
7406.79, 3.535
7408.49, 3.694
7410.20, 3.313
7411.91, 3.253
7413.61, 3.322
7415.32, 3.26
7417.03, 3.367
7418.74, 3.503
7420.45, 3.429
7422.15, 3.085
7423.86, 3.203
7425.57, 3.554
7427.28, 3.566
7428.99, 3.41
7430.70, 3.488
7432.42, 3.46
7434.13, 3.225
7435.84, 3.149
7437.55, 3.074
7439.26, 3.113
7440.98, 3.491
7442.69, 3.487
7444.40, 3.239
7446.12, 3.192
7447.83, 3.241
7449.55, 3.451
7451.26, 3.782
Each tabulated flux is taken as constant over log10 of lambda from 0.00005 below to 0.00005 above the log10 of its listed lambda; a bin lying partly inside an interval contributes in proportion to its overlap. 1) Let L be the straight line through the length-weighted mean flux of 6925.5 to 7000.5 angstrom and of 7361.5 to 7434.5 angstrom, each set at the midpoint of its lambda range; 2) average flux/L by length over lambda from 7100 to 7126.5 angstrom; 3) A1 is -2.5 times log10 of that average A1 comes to 0.07 mag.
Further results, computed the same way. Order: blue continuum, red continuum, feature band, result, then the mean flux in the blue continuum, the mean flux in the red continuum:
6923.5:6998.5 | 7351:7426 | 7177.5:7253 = 0.10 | 3.27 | 3.36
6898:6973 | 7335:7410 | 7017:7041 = 0.05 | 3.24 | 3.36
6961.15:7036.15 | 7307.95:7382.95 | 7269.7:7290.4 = 0.09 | 3.22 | 3.31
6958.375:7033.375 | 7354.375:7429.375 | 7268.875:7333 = 0.08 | 3.22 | 3.37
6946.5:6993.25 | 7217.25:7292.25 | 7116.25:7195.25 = 0.06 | 3.24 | 3.09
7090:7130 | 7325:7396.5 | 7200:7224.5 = 0.05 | 3.15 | 3.34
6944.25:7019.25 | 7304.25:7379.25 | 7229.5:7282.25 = 0.06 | 3.21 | 3.29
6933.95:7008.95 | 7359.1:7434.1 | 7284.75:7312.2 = 0.09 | 3.25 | 3.41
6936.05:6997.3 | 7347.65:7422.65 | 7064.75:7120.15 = 0.05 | 3.26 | 3.36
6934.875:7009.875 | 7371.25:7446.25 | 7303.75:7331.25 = 0.04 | 3.25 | 3.38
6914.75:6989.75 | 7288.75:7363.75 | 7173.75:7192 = 0.05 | 3.26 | 3.17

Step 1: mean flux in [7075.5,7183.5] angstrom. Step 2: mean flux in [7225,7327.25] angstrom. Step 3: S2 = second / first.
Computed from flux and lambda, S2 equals 1.02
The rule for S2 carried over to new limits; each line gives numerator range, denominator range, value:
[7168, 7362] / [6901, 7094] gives 0.97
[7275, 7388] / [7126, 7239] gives 1.08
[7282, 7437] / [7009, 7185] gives 1.06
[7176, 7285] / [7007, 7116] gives 0.97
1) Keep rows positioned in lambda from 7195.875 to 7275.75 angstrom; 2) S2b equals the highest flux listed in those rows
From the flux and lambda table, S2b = 3.596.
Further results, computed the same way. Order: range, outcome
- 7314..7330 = 3.338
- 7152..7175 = 3.382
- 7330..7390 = 4.245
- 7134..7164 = 3.234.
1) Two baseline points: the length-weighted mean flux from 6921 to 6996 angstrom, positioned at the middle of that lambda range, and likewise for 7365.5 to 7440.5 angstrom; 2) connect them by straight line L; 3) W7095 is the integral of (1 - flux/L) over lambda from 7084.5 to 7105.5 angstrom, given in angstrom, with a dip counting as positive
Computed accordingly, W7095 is 0.9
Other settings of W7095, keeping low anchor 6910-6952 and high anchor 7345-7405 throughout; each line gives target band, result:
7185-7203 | 2.0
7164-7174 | 0.4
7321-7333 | 0.7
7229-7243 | 1.6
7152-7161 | 1.2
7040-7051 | -0.3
